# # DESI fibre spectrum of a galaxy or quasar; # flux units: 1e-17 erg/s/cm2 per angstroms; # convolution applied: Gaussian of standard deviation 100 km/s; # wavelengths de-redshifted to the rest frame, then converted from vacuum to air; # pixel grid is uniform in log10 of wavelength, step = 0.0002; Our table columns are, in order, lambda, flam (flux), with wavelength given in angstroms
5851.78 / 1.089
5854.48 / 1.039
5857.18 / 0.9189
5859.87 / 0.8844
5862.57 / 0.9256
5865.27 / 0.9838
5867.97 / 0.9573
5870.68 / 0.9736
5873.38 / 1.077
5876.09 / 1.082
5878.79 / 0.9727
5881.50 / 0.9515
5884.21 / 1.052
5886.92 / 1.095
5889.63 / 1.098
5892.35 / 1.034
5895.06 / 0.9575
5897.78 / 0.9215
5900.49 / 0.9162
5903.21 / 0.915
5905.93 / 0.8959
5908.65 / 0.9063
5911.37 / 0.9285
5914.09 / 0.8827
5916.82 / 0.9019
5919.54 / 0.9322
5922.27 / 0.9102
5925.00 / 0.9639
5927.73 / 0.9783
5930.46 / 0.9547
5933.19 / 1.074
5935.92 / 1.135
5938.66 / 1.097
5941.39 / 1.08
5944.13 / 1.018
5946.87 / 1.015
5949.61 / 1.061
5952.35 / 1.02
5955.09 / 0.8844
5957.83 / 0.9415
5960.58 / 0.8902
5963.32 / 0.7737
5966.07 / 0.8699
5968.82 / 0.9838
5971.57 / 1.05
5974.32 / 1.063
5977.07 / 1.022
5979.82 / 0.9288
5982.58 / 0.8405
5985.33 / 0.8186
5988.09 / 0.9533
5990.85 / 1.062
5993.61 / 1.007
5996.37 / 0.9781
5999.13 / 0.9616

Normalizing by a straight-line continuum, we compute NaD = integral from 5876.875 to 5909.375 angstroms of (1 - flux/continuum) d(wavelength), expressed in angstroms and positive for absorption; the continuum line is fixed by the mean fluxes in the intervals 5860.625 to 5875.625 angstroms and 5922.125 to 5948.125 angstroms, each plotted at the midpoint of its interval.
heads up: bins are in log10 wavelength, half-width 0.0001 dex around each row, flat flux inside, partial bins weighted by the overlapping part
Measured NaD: 0.7 angstroms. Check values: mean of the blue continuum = 0.985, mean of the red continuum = 1.03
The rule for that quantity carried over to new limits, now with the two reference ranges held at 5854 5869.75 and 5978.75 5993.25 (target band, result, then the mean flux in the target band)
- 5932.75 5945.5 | -2.0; 1.08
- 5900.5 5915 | 0.5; 0.907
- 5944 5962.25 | -0.7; 0.97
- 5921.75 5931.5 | -0.2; 0.955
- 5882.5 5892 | -1.3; 1.07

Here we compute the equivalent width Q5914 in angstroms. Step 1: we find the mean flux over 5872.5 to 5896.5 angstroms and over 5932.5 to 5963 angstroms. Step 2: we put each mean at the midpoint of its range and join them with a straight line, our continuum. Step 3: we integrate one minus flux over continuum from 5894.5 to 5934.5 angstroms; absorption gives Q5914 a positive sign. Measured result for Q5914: 3.4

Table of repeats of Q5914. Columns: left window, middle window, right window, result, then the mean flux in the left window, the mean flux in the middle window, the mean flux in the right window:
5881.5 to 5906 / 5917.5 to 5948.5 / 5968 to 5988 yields -1.2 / 0.99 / 1.01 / 0.957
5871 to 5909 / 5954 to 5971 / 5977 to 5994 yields 0.9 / 0.993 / 0.898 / 0.938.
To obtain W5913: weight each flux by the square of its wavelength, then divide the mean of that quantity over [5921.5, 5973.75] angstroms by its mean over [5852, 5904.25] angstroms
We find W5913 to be 1.02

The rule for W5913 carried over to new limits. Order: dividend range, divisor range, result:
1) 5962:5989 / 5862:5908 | 0.97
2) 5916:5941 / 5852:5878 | 1.04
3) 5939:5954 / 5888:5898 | 1.04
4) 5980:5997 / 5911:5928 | 1.04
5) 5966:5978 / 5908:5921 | 1.13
